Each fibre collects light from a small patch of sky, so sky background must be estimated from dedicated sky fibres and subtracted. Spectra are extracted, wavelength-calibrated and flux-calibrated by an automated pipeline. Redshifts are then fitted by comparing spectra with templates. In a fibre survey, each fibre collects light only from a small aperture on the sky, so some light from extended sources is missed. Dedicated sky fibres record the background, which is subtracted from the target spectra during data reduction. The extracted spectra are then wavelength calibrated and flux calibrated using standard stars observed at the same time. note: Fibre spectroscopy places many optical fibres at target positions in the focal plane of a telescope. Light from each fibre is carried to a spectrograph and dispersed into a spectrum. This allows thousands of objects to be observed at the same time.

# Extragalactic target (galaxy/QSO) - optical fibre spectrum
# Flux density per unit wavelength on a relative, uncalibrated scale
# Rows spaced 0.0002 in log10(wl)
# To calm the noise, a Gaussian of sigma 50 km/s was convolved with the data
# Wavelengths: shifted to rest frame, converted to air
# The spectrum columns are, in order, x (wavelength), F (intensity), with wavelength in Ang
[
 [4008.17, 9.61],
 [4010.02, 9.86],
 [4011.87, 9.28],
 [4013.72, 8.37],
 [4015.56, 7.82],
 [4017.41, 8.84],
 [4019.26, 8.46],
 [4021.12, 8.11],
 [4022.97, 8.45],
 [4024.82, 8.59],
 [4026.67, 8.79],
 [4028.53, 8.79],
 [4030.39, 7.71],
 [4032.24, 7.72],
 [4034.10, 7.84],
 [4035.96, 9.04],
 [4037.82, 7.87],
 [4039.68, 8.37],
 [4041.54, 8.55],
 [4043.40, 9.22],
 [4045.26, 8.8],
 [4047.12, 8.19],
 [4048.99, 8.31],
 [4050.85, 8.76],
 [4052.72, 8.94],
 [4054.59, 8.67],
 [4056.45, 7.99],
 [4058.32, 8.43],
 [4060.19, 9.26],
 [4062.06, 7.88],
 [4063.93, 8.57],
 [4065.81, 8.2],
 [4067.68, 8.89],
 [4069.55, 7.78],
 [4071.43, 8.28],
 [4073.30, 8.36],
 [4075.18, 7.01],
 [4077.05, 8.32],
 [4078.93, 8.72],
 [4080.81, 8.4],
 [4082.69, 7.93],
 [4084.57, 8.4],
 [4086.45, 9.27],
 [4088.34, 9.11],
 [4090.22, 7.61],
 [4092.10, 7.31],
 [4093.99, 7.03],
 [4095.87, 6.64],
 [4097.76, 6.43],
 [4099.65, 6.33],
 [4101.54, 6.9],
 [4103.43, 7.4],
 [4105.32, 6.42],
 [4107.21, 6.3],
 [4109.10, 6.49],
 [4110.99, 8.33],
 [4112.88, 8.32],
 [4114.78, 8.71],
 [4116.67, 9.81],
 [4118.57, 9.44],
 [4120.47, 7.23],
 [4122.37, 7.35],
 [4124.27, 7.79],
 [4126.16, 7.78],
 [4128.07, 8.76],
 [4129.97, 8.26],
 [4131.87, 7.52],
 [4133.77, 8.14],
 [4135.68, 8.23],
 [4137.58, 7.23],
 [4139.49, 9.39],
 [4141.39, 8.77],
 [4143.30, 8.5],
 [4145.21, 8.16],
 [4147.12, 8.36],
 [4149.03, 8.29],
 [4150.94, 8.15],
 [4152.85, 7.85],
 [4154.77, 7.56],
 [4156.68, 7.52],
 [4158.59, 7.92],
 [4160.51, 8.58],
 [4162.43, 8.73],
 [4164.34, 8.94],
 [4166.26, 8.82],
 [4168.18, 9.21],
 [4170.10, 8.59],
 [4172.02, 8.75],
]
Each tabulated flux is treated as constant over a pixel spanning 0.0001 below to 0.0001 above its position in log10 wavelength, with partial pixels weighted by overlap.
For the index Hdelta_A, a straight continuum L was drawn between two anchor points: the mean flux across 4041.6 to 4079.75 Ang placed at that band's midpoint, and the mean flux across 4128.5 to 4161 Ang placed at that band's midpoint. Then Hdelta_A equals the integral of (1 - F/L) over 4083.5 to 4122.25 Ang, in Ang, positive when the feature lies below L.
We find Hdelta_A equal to 2.9 Ang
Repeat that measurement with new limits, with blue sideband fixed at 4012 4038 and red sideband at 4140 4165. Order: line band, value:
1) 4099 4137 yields 2.3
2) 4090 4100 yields 1.7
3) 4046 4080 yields -0.1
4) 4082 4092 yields -0.1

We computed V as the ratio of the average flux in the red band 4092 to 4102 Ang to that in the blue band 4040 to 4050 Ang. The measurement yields 0.8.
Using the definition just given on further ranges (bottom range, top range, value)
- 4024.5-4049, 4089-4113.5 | 0.84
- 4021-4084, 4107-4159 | 0.97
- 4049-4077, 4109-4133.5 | 0.98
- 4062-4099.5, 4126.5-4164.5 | 1.03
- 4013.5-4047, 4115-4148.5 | 0.99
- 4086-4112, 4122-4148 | 1.13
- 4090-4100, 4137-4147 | 1.23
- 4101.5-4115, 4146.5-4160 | 1.09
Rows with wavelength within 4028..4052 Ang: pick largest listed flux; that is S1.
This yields 9.22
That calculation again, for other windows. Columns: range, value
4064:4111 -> 9.27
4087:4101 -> 9.11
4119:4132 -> 8.76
